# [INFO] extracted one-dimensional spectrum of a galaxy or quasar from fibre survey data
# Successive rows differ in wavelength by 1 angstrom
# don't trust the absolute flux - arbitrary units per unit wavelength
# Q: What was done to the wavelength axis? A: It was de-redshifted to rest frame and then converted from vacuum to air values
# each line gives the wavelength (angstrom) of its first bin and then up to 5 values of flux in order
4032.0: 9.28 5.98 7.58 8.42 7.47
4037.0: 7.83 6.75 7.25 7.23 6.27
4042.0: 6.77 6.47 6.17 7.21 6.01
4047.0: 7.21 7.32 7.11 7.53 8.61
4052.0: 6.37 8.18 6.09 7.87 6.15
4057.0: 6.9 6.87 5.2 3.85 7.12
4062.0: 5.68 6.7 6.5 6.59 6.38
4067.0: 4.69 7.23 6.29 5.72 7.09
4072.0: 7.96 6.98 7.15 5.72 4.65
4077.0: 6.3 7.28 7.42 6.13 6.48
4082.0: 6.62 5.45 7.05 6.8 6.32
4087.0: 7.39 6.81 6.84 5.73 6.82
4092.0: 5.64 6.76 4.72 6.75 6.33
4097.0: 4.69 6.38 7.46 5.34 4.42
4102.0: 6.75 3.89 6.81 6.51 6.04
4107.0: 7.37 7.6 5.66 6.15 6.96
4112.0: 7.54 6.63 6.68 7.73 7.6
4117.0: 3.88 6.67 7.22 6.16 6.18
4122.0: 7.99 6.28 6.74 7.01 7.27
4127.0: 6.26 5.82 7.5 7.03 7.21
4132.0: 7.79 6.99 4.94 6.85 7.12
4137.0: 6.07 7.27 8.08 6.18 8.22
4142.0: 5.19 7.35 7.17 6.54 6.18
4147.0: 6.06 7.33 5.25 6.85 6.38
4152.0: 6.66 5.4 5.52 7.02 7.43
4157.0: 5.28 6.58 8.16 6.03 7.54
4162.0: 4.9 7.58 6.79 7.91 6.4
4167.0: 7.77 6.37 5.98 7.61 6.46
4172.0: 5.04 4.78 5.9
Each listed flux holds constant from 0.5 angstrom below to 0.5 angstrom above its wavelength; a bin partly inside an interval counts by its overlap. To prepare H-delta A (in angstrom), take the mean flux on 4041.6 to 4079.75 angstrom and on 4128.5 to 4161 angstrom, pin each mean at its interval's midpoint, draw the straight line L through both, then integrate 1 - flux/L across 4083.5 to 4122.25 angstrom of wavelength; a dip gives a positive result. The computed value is 1.42 angstrom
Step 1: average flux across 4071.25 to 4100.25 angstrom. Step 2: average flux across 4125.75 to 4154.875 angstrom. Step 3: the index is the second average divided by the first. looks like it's 1.0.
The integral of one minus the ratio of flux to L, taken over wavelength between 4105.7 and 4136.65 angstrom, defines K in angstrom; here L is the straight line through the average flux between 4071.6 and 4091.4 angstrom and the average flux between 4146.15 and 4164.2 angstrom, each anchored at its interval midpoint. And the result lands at -1.0 angstrom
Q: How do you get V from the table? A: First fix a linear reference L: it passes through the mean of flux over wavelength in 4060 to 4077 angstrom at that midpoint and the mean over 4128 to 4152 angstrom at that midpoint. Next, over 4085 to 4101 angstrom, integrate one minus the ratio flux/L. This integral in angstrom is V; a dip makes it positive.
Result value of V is 0.6 angstrom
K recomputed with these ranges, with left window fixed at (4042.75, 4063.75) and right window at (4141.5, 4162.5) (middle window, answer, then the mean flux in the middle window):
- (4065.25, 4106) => 1.9 angstrom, 6.29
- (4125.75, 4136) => -0.5 angstrom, 6.77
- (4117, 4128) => -0.2 angstrom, 6.6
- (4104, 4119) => -0.3 angstrom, 6.67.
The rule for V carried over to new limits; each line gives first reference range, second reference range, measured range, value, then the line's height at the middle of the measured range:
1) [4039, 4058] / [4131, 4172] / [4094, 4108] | 1.5 angstrom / 6.82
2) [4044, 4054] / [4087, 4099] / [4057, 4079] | 1.4 angstrom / 6.77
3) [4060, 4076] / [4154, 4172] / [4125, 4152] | -0.4 angstrom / 6.64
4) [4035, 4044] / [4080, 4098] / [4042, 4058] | -0.3 angstrom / 6.88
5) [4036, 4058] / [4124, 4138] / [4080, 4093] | 0.8 angstrom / 6.91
